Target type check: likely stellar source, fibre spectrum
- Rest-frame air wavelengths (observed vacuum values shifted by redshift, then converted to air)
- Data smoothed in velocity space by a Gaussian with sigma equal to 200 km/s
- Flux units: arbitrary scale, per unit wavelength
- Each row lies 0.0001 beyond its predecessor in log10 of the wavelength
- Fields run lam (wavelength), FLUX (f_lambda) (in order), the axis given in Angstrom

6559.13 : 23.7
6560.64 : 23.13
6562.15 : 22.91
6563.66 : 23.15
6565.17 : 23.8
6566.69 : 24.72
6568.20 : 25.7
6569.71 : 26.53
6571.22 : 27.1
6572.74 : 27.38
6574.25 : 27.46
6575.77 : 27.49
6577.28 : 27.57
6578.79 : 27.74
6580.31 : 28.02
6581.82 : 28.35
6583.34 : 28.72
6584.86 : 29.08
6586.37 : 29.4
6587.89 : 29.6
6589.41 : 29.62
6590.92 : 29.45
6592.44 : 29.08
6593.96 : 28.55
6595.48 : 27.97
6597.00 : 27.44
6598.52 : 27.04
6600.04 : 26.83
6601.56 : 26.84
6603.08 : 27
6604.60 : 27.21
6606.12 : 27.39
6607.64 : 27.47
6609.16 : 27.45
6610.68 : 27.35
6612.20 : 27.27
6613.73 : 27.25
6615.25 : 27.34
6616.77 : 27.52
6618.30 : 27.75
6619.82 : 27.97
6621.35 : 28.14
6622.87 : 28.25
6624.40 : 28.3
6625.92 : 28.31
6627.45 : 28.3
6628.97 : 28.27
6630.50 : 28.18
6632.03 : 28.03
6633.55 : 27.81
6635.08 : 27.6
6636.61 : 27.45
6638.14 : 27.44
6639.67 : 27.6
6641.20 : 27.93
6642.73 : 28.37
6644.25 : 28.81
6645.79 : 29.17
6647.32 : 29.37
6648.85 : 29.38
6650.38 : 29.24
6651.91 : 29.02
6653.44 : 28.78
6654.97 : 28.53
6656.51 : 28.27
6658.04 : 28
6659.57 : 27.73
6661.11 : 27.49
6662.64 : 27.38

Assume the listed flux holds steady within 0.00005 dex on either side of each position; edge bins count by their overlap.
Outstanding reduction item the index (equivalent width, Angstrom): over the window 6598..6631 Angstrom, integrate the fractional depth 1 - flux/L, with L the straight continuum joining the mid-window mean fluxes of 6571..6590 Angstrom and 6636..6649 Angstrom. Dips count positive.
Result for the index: 0.8 Angstrom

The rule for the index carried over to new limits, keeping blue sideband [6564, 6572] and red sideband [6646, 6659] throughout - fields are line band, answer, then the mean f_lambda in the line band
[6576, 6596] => -1.93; 28.7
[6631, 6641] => 0.17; 27.7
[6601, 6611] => -0.11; 27.3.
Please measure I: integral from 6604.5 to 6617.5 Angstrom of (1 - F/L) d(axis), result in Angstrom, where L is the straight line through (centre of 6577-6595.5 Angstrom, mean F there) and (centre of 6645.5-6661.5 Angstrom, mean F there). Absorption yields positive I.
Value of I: 0.6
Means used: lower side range 28.8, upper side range 28.6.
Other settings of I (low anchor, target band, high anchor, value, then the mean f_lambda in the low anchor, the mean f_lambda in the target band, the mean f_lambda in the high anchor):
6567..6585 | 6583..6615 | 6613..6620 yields -0.5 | 27.5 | 28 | 27.6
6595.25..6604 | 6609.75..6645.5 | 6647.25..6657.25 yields 0.2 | 27.1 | 27.9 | 28.9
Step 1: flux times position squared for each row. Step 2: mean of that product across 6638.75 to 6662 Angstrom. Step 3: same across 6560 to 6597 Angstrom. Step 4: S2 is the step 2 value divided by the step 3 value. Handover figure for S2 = 1.07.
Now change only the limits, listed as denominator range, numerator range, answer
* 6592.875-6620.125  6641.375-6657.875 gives 1.06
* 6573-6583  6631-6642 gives 1.01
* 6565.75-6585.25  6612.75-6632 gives 1.04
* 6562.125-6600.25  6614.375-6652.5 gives 1.05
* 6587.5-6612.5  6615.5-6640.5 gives 1.01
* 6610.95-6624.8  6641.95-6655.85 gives 1.05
